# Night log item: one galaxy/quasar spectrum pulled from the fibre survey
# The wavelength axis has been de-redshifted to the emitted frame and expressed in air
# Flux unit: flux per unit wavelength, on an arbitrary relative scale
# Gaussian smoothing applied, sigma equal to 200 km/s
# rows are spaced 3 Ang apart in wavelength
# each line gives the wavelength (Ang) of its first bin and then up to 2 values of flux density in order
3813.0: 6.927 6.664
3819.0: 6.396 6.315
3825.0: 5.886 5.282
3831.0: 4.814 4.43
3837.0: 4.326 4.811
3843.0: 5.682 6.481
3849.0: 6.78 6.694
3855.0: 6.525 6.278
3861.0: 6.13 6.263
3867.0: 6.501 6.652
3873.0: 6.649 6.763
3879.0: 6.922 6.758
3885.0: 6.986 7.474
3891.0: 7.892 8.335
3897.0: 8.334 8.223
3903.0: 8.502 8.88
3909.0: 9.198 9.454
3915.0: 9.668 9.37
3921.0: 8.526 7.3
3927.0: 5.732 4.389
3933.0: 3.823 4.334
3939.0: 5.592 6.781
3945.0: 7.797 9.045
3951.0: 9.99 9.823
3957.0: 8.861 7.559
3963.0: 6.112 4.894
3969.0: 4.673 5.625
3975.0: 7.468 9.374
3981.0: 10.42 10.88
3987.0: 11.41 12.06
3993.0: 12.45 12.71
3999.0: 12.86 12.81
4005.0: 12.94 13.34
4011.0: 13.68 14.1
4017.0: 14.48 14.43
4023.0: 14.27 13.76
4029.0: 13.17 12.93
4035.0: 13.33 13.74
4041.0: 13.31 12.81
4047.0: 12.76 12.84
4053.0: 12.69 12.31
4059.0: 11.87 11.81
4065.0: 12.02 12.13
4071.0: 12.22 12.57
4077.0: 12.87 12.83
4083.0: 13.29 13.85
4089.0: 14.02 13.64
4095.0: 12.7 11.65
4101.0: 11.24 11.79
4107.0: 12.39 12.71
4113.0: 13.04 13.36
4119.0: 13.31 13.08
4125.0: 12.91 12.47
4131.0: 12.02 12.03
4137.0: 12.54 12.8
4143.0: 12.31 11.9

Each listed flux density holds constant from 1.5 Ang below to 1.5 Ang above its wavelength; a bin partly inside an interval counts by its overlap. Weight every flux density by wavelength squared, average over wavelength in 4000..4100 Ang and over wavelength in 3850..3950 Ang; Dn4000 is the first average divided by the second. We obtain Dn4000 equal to 1.9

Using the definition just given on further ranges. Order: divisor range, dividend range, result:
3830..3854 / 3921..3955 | 1.29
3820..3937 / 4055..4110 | 2.05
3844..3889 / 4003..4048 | 2.21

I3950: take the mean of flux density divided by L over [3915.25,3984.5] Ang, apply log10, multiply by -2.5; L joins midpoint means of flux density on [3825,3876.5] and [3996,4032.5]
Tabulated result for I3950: 0.39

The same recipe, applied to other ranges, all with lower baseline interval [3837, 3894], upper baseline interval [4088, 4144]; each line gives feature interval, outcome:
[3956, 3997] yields 0.055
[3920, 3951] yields 0.265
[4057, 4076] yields -0.065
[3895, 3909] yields -0.151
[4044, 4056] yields -0.155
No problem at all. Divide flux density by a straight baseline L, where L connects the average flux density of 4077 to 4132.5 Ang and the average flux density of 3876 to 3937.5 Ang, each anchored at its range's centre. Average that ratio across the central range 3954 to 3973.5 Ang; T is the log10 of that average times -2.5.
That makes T 0.34 mag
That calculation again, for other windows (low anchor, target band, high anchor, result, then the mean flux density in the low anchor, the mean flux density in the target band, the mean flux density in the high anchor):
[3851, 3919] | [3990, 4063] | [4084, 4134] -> -0.21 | 7.58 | 13.1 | 12.7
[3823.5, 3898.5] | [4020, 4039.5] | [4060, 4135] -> -0.25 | 6.39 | 13.6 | 12.6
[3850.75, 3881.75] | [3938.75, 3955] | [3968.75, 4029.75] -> 0.18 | 6.55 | 8.32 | 11.9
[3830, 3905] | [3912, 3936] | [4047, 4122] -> 0.17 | 6.64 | 6.96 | 12.6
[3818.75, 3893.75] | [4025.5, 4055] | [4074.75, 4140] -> -0.19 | 6.26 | 13.1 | 12.7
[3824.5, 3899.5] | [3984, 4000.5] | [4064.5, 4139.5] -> -0.23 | 6.42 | 12.2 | 12.7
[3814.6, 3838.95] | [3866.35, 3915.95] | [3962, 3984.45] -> -0.24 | 5.5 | 7.84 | 7.3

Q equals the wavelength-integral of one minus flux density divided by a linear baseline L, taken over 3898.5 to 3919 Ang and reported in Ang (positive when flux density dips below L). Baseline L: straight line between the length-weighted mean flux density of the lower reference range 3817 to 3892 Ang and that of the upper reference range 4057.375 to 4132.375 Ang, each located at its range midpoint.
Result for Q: -3.6 Ang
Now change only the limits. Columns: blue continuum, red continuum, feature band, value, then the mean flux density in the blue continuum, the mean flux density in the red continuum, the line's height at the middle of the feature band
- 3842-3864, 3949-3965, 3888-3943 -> 0.35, 6.38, 8.38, 7.58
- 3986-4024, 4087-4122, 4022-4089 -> 0.39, 13.2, 12.7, 13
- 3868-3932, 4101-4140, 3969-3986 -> 1.73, 7.67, 12.6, 9.4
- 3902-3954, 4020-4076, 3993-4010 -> -3.29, 7.61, 12.9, 10.8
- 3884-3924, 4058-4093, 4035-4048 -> -1.40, 8.5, 12.8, 11.9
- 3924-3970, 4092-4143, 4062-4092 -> -4.59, 6.67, 12.5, 11.1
